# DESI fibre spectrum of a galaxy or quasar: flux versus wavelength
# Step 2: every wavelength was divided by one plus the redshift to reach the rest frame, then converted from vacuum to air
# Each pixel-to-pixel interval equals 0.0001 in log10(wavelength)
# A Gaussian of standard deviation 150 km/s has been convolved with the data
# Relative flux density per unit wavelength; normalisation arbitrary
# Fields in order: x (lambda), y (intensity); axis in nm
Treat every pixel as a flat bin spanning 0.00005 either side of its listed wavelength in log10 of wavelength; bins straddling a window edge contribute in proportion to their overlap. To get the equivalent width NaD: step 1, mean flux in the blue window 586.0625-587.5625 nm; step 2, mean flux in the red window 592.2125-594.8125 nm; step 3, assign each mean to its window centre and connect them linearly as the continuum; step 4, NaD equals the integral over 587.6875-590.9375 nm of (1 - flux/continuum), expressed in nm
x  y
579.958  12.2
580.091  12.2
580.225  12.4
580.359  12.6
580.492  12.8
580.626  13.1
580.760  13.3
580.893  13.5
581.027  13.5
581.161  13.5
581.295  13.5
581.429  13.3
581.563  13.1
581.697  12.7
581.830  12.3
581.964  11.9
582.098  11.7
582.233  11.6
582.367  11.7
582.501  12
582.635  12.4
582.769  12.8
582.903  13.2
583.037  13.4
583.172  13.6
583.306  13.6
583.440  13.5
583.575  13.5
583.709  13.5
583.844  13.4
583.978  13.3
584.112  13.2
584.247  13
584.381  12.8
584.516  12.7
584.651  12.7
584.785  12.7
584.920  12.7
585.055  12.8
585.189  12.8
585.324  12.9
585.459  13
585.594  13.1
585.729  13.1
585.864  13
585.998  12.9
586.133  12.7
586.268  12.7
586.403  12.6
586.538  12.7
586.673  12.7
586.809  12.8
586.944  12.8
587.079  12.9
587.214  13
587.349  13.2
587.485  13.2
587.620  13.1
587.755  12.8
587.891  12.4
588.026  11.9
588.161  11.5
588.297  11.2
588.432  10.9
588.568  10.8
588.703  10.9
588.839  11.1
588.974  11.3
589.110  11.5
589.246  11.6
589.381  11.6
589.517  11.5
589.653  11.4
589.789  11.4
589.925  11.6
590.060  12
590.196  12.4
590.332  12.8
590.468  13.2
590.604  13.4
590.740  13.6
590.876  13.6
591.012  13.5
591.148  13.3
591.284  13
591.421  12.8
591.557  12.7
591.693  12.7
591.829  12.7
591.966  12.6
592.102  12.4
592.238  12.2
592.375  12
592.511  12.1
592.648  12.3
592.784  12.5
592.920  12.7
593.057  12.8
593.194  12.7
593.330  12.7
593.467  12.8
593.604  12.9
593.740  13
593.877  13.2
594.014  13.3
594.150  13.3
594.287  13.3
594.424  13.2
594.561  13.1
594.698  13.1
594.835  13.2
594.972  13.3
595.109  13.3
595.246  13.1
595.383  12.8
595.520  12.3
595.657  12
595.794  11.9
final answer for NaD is 0.23 nm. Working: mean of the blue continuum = 12.8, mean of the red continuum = 12.8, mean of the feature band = 11.9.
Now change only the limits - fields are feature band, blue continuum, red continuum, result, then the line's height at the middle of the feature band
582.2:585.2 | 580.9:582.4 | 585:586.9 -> -0.041 nm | 12.8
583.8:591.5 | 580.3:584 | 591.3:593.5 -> 0.130 nm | 12.7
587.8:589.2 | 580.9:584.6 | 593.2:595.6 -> 0.173 nm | 13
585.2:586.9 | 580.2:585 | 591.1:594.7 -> 0.002 nm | 12.9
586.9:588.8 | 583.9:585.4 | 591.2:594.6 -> 0.100 nm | 12.8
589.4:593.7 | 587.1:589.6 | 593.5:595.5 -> -0.020 nm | 12.5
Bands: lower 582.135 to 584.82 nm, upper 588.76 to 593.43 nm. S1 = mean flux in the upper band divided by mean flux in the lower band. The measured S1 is 0.96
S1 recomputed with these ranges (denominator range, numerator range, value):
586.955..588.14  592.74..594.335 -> 1.01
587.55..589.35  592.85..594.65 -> 1.12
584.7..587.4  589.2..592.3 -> 0.97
